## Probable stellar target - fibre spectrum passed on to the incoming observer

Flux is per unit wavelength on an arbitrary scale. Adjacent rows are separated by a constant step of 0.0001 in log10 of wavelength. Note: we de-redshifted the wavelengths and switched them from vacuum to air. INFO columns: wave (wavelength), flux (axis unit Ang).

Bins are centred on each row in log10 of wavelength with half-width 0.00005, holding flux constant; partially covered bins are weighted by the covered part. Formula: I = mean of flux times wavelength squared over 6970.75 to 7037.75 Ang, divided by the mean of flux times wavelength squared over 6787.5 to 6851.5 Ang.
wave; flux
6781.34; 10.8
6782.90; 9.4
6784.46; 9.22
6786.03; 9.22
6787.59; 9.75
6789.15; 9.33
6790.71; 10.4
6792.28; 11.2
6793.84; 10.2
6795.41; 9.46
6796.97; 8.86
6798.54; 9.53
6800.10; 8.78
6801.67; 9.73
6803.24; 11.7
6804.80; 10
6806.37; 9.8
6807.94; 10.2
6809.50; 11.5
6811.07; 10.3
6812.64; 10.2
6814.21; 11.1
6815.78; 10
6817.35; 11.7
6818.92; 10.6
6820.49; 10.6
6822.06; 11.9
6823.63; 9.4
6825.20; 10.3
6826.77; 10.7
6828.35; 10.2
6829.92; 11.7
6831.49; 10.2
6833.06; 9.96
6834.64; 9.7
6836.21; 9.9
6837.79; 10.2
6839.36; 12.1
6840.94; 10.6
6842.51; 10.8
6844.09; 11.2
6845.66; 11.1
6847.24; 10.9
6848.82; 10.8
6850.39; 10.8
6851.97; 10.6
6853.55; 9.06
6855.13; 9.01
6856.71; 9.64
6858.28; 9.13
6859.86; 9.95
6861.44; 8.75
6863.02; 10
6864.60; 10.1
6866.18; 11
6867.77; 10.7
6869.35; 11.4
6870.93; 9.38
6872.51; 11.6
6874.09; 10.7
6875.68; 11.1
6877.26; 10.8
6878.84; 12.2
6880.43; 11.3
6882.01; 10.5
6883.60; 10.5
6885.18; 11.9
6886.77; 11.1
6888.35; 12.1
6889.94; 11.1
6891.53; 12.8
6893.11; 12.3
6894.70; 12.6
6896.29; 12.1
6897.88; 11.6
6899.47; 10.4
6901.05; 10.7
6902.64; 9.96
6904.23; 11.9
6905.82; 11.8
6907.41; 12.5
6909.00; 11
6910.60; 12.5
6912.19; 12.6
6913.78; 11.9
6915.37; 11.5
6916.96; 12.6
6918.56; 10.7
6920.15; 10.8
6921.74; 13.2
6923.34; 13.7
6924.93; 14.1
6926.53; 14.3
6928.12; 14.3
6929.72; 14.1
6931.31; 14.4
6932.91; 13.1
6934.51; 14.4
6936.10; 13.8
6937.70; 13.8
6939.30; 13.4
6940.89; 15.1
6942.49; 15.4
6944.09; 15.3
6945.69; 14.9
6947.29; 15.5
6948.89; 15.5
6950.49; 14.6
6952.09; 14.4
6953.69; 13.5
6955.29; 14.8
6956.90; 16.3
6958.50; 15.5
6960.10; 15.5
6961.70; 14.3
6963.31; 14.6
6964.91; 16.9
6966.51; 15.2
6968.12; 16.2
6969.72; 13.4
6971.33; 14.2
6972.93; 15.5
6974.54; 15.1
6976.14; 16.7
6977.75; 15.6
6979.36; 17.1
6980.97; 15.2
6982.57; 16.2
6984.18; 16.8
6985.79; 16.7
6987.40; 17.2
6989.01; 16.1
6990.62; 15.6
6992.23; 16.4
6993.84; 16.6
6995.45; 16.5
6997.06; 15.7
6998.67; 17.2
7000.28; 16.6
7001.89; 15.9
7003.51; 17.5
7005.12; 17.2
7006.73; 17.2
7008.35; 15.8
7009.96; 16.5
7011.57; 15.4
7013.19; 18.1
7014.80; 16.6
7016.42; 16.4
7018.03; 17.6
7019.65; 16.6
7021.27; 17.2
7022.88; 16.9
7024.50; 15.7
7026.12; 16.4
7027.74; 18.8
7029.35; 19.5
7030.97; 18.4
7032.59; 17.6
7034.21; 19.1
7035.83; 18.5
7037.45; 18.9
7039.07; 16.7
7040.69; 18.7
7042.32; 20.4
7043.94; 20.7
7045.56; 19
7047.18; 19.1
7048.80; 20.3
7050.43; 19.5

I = 1.7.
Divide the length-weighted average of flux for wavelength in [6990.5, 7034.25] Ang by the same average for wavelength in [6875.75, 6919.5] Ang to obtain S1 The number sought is 1.46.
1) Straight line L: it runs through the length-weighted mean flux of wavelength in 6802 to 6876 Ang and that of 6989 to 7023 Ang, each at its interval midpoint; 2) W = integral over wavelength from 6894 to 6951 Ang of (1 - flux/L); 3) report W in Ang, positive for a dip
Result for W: 2.2 Ang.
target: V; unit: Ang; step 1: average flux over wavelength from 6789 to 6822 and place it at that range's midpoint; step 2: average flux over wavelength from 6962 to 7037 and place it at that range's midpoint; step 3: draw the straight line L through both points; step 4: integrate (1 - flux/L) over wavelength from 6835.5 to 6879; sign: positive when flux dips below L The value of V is 5.46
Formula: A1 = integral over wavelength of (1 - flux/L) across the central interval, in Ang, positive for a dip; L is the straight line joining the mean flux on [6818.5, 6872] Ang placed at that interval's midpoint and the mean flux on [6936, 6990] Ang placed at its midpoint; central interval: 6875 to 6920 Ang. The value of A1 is 3.5 Ang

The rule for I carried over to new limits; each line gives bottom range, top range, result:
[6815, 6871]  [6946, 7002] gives 1.57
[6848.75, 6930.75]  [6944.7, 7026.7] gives 1.44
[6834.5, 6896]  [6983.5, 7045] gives 1.67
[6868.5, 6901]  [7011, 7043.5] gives 1.63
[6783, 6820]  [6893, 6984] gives 1.43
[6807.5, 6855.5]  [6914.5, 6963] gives 1.38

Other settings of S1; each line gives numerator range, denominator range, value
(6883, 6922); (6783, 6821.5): 1.15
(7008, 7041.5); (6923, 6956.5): 1.21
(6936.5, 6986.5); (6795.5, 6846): 1.46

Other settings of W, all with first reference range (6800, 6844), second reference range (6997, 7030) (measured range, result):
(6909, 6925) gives 1.7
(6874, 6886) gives 1.3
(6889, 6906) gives 1.9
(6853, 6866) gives 2.5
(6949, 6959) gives 0.0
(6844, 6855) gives 0.9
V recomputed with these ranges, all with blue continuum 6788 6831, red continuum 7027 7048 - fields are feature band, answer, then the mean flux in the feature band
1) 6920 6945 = 1.5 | 14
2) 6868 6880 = 1.6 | 11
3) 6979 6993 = 0.5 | 16.3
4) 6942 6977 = 1.8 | 15.1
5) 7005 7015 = 0.7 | 16.7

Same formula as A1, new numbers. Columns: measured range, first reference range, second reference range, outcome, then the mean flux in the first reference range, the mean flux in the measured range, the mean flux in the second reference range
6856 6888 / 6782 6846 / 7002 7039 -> 4.4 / 10.3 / 10.6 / 17.3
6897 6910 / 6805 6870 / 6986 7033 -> 1.7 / 10.4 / 11.3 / 16.9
